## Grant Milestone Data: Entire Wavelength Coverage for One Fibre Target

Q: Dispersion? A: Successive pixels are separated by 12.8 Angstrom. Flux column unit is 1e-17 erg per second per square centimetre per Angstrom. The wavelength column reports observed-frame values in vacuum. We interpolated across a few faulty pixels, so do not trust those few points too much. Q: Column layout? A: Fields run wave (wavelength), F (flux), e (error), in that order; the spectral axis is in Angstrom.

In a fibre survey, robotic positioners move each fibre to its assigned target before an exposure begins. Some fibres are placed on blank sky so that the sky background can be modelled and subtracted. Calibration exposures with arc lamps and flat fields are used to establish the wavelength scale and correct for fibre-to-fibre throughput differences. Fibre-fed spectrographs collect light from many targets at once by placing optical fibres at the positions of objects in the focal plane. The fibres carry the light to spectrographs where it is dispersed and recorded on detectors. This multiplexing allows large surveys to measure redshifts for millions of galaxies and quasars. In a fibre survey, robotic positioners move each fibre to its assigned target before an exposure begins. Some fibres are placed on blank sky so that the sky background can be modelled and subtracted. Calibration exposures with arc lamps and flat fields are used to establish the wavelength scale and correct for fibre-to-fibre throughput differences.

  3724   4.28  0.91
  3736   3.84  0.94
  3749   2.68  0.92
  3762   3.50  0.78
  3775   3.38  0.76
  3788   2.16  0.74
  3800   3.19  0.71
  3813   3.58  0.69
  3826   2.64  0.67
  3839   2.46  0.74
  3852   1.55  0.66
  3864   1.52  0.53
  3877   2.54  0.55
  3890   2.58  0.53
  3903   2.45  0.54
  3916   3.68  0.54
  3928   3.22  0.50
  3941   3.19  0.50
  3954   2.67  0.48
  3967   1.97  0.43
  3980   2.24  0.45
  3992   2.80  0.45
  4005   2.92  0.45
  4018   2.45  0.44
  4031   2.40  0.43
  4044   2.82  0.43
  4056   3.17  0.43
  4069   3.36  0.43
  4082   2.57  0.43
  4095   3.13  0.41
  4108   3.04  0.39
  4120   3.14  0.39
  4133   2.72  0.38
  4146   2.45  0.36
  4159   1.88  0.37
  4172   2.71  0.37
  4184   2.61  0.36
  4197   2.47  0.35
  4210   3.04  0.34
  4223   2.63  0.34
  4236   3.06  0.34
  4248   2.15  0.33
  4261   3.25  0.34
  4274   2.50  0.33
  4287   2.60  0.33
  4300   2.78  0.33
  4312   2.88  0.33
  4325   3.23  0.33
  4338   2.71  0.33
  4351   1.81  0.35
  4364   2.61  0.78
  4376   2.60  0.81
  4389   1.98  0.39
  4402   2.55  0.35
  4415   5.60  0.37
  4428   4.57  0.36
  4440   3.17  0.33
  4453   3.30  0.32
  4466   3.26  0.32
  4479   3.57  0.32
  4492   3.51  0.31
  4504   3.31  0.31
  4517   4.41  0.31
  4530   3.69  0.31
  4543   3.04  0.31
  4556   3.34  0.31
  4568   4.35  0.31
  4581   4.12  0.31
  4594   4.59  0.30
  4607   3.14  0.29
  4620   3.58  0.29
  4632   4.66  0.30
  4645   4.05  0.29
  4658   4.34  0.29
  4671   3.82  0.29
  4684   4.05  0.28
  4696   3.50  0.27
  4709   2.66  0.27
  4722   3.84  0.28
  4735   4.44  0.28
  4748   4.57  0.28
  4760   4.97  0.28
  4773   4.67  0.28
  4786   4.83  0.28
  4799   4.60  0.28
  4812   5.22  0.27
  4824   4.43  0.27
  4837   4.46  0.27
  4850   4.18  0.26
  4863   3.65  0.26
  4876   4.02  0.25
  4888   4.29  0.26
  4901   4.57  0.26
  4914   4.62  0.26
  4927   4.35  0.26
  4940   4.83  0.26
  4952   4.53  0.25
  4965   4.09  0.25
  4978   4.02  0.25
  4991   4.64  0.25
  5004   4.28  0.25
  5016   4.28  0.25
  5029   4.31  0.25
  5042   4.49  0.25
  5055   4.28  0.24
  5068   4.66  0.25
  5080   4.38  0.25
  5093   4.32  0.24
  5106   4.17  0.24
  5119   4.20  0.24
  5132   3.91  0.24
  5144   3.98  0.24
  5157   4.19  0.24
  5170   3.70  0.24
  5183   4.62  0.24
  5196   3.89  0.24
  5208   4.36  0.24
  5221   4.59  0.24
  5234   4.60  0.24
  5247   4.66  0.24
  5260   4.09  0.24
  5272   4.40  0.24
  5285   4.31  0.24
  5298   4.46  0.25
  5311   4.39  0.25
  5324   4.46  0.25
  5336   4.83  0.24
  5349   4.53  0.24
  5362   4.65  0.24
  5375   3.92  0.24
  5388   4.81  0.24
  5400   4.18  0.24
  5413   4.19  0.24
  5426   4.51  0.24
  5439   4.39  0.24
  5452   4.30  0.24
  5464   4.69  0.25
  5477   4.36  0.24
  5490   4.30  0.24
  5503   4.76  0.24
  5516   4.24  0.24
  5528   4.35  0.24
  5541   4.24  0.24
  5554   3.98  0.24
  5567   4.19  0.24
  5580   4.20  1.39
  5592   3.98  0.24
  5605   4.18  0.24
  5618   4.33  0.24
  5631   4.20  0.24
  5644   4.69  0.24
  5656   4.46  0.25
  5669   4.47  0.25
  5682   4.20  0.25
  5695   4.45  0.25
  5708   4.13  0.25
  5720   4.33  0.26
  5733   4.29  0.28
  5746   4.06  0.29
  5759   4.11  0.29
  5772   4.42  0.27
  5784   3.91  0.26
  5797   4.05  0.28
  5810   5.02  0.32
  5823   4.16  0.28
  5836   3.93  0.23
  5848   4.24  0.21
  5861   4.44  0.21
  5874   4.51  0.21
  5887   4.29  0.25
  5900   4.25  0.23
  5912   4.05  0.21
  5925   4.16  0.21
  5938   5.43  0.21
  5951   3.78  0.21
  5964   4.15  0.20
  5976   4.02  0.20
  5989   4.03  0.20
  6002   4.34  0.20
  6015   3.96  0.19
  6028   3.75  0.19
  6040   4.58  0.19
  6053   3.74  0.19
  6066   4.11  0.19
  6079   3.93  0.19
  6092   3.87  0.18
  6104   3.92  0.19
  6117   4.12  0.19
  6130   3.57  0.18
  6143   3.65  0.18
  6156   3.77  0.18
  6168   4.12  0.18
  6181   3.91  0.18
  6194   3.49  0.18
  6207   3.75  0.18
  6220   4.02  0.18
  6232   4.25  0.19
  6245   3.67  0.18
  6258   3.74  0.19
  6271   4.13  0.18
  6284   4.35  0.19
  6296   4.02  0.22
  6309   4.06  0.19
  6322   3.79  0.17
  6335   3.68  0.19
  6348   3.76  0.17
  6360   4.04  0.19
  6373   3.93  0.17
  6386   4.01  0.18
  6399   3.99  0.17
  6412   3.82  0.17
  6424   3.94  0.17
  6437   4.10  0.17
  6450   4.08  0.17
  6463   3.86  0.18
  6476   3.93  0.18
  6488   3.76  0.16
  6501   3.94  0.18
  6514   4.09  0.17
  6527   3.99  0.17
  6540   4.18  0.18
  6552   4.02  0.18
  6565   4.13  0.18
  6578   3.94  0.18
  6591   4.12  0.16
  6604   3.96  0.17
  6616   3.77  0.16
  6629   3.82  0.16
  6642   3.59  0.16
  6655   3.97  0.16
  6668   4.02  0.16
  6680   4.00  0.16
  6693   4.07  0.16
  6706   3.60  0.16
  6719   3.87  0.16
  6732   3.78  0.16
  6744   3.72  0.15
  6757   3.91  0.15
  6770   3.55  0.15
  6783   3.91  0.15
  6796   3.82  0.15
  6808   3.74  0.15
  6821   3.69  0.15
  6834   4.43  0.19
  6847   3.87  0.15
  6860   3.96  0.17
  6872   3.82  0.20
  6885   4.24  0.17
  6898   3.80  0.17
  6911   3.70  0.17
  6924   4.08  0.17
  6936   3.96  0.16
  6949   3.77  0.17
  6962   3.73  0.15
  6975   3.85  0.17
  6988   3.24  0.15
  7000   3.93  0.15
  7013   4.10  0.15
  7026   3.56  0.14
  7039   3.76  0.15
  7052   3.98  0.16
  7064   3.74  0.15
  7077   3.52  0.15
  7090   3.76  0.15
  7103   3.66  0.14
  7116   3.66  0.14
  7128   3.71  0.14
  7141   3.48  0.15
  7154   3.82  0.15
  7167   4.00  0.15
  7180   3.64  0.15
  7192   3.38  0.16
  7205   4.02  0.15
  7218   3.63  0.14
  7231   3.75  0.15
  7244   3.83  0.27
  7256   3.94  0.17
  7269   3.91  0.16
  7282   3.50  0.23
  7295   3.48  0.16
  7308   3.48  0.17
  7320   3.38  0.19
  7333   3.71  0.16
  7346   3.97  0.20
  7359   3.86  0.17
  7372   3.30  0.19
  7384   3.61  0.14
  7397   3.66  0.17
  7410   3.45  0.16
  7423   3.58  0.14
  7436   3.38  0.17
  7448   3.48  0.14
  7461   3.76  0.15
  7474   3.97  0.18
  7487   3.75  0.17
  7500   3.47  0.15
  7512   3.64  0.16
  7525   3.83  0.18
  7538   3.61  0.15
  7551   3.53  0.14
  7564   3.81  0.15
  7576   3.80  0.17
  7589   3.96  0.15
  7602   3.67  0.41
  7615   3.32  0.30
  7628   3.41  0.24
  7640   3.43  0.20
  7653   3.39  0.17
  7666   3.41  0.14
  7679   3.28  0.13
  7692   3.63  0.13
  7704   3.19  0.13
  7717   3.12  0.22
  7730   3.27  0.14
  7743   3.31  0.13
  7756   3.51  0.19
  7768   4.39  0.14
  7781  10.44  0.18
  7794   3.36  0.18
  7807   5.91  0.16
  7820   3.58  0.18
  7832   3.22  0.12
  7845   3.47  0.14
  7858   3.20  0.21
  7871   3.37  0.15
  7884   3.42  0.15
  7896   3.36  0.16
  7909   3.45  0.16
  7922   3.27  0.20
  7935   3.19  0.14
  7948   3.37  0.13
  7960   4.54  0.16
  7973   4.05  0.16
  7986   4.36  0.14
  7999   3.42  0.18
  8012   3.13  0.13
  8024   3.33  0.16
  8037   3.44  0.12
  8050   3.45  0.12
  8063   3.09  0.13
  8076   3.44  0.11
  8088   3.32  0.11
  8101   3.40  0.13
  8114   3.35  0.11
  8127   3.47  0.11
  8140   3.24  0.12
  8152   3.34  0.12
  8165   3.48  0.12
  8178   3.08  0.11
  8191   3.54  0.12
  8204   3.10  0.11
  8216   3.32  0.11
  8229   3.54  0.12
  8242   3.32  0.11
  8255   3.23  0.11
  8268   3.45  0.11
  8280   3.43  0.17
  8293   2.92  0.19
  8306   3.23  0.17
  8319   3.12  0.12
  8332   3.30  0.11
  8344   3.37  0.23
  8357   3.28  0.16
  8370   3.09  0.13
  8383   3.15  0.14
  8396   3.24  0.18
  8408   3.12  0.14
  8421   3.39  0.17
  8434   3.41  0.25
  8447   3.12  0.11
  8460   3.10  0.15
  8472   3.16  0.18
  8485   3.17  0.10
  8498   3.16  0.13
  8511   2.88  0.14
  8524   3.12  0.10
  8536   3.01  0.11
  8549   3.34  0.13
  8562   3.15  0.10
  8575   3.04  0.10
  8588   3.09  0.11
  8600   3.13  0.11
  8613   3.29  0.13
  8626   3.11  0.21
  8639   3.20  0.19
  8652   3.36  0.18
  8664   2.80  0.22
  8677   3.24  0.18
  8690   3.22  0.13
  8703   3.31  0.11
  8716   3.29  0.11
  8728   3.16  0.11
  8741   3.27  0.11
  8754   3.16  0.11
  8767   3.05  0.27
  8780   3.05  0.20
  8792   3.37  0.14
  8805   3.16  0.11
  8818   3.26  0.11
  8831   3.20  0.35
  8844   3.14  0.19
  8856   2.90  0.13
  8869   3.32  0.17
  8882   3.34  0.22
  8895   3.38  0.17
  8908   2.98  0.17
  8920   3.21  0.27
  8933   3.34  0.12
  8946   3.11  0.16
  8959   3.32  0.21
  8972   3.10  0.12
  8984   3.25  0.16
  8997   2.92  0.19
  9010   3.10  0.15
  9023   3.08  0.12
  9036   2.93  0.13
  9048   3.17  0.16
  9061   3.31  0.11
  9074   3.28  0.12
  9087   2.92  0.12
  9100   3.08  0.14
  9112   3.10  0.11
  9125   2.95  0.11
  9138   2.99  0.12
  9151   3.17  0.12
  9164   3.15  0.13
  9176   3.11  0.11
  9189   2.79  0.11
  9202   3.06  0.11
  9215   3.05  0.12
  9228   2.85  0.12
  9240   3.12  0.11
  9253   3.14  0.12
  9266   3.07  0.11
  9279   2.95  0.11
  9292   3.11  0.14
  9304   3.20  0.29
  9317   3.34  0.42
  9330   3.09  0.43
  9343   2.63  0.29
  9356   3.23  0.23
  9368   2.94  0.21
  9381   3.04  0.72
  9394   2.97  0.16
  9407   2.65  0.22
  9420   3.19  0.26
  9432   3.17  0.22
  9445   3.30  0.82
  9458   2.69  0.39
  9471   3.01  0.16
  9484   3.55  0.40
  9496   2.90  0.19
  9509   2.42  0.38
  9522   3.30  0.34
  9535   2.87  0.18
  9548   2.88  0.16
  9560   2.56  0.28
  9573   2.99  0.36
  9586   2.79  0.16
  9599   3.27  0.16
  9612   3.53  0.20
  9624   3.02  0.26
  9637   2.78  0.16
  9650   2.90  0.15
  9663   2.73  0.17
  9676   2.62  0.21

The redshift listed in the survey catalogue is 0.19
